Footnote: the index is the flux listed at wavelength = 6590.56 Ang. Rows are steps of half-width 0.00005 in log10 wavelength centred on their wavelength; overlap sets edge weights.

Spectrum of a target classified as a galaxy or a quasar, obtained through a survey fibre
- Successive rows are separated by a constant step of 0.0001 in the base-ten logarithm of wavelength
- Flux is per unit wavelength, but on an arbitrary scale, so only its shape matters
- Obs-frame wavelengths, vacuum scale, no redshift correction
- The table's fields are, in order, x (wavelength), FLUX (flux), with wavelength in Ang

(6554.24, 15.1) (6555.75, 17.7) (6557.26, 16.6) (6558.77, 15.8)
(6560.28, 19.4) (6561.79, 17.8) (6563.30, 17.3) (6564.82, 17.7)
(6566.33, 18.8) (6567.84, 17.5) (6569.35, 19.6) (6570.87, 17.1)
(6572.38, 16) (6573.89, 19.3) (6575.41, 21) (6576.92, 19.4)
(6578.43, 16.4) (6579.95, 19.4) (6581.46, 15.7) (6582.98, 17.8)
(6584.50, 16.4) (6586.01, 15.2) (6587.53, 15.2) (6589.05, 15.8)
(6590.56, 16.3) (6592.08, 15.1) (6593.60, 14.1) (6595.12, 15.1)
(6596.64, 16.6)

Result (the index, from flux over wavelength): 16.3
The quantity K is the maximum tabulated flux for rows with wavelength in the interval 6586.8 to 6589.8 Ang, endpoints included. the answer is 15.8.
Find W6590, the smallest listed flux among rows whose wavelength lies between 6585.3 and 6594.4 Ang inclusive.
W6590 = 14.1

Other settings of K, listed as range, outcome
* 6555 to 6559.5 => 17.7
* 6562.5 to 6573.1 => 19.6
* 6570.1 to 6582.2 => 21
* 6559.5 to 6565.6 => 19.4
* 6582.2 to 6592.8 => 17.8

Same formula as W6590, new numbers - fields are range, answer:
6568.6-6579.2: 16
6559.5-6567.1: 17.3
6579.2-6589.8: 15.2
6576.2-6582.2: 15.7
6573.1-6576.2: 19.3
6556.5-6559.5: 15.8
